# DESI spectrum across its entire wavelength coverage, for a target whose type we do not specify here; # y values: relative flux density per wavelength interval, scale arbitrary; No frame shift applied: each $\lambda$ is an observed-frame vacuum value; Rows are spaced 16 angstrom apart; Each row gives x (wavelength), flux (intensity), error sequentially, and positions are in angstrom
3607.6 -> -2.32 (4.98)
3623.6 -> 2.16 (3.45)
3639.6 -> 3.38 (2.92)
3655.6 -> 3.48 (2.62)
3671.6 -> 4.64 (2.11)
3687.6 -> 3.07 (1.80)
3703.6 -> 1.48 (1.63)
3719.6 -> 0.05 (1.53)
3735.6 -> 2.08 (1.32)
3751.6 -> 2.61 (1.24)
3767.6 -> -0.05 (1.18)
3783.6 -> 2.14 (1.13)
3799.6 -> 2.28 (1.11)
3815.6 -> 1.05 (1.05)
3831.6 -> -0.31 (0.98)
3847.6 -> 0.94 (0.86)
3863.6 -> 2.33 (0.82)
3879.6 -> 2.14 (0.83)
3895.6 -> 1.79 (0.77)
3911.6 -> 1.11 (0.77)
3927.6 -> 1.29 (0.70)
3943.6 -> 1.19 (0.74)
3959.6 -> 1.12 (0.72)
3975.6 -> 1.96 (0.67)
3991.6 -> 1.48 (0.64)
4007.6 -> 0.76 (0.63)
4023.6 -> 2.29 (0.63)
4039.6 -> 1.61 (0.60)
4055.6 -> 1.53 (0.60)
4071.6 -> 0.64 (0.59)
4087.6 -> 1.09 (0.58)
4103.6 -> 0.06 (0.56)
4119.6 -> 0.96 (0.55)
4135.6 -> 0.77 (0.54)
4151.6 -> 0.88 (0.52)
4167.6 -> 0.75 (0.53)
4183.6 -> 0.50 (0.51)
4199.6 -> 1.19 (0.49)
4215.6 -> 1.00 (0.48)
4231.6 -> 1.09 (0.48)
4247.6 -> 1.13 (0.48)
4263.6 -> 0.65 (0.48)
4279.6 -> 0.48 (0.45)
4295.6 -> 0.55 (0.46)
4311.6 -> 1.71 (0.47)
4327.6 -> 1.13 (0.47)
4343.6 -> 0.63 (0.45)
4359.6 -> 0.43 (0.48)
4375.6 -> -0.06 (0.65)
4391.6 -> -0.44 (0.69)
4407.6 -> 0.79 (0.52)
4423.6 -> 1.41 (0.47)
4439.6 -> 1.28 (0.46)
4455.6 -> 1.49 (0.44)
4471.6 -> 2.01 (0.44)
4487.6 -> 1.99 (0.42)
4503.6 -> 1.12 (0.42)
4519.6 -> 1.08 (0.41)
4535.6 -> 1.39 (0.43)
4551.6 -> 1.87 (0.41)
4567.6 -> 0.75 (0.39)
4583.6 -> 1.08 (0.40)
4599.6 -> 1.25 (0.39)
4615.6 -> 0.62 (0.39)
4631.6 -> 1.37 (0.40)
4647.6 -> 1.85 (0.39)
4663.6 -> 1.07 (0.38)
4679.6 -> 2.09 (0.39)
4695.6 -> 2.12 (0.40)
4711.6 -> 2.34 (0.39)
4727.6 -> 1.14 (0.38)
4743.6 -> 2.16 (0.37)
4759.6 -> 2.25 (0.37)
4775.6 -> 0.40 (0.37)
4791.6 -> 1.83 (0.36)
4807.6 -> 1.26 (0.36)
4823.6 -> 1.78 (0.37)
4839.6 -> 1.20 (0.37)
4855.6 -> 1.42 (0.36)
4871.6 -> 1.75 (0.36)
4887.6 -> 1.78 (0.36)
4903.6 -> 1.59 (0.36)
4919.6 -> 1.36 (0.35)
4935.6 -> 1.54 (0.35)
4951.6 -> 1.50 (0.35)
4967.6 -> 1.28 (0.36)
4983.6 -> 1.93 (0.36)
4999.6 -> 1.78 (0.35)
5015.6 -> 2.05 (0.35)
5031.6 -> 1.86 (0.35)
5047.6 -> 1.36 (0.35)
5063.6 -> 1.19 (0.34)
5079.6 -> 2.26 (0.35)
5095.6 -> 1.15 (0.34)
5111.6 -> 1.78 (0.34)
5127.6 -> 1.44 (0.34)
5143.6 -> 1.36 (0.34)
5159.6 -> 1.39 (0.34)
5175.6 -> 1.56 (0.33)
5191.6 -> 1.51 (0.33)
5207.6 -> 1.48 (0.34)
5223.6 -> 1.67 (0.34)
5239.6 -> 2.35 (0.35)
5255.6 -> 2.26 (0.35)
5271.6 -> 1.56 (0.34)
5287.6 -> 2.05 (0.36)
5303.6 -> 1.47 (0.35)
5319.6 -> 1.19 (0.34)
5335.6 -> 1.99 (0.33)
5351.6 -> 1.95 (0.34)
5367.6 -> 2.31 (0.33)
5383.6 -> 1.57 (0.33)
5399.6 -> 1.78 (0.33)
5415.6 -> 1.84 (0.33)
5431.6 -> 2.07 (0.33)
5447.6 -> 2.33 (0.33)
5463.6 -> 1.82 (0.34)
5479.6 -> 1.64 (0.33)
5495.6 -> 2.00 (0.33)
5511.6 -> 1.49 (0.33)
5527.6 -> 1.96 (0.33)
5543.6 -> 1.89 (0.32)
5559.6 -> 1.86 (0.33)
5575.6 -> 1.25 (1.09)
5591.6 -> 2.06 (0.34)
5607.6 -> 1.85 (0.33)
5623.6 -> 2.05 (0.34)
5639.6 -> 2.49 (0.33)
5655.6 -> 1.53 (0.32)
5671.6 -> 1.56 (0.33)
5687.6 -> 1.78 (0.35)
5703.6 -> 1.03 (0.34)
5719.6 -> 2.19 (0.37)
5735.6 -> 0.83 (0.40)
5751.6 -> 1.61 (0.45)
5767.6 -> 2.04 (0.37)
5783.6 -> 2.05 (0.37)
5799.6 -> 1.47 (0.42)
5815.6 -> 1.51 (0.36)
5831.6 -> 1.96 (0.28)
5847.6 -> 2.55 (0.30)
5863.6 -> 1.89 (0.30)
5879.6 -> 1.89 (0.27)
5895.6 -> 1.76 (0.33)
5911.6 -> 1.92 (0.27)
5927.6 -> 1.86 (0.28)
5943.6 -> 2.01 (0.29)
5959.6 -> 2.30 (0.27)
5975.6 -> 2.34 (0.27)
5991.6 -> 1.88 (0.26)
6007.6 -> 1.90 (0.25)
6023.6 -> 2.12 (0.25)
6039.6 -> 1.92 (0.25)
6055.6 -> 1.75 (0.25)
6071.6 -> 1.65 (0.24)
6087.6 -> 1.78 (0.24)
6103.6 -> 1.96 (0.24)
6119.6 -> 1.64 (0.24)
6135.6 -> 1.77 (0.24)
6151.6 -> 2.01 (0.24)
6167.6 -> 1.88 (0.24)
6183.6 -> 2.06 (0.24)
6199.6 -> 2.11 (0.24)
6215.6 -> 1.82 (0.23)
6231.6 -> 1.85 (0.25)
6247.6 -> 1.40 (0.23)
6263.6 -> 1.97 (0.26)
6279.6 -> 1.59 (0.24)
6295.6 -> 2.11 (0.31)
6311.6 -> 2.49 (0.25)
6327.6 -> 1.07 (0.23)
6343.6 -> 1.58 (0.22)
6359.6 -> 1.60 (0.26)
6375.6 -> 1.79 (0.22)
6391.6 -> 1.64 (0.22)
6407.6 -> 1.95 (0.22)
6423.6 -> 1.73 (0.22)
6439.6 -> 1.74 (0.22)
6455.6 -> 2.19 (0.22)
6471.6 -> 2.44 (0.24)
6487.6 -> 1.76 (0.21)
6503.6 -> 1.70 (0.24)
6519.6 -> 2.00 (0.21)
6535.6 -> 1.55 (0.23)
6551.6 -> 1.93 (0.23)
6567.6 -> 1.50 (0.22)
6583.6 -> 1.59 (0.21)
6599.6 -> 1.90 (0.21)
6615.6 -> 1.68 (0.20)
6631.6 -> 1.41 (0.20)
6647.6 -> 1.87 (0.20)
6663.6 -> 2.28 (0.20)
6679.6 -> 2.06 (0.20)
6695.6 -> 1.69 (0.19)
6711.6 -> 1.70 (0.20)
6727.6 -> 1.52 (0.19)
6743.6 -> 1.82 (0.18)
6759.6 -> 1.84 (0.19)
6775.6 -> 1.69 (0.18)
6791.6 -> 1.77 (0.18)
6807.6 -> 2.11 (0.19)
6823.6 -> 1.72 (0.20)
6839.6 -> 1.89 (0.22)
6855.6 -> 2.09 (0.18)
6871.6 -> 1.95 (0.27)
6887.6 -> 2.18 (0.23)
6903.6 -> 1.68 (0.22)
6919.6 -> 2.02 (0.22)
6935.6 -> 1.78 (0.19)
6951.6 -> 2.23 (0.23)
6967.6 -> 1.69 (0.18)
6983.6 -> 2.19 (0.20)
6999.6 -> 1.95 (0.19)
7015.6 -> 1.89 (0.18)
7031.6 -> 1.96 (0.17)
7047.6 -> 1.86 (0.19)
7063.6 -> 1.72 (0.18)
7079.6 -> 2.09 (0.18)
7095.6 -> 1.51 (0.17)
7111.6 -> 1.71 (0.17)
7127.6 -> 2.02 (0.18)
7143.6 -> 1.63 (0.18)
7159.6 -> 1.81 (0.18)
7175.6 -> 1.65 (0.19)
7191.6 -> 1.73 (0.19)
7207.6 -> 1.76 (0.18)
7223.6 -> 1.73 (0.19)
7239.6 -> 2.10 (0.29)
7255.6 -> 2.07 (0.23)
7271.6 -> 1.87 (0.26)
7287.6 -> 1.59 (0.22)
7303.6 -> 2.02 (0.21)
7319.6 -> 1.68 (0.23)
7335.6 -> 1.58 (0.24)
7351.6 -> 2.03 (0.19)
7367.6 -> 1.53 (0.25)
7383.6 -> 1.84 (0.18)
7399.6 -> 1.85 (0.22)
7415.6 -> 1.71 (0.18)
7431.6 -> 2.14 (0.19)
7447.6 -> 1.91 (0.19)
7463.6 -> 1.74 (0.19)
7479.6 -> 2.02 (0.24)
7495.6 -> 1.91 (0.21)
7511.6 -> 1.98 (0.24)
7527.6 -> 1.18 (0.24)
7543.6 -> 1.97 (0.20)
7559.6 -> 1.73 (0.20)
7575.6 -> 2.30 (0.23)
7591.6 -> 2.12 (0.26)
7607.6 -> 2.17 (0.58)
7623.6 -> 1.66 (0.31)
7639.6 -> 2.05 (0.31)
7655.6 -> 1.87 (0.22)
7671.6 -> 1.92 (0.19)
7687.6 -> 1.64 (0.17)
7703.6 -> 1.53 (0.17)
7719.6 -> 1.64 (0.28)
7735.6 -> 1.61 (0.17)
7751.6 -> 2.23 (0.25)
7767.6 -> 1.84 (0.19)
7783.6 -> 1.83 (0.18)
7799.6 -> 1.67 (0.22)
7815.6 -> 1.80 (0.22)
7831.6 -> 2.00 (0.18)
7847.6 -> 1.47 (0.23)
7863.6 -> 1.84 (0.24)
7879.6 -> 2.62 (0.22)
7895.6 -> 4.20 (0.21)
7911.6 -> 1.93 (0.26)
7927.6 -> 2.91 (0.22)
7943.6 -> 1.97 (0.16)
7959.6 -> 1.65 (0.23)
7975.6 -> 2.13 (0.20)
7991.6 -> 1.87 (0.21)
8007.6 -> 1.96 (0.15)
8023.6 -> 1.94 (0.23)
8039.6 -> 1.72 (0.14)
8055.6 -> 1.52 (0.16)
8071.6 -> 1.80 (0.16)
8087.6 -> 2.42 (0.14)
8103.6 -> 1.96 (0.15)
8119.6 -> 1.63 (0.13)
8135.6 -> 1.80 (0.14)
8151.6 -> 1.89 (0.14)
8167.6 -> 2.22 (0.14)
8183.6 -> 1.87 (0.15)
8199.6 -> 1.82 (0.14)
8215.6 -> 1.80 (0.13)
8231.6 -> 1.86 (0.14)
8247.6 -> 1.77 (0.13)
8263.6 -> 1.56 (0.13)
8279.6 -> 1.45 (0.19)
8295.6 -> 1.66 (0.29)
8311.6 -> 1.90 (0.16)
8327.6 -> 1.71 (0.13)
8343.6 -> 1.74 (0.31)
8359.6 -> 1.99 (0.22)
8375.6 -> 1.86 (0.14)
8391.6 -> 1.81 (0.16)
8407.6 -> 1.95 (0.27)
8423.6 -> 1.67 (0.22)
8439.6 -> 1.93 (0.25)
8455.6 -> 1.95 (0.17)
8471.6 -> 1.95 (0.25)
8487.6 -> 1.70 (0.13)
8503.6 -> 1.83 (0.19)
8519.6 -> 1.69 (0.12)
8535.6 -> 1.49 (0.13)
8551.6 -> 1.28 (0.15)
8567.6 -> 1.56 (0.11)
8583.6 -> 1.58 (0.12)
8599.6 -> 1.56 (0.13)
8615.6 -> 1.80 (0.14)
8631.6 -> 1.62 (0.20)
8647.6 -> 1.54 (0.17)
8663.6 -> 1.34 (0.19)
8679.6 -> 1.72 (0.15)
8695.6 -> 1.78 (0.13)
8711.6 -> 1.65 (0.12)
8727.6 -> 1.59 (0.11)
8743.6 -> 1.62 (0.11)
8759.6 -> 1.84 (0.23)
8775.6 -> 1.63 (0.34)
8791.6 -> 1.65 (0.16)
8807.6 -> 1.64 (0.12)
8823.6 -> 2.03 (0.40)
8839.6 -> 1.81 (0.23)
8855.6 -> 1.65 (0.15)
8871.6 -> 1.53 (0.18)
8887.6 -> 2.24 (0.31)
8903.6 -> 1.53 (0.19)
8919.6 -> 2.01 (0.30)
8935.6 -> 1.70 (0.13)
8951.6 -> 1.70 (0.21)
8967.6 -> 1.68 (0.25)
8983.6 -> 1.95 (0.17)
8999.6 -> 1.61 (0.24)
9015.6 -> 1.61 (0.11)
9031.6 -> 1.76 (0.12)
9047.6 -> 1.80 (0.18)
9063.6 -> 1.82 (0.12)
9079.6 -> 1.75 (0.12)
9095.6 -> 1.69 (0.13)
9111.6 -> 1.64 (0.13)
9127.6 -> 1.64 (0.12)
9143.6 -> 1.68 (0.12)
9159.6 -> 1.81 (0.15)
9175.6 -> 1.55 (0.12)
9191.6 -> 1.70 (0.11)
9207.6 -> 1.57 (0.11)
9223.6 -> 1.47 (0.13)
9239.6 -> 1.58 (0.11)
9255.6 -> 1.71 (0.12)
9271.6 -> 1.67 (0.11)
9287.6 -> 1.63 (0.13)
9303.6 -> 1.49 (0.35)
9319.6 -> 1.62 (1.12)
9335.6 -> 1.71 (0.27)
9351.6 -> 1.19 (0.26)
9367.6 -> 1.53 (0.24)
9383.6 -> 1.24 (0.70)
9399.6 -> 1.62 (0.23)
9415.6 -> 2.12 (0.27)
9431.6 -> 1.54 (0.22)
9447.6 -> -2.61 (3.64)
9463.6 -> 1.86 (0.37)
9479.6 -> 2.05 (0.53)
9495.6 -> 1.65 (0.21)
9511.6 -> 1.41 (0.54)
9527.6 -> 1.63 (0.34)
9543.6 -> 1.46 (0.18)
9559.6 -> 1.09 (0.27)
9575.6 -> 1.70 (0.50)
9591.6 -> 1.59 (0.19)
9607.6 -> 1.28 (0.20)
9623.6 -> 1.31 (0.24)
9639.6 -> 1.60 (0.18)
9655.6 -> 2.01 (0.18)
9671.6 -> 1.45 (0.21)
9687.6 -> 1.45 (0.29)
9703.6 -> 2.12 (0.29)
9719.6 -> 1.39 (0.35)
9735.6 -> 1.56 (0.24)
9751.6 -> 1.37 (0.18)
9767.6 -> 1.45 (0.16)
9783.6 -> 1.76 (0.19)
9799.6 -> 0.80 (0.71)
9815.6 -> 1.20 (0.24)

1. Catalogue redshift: 0.203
